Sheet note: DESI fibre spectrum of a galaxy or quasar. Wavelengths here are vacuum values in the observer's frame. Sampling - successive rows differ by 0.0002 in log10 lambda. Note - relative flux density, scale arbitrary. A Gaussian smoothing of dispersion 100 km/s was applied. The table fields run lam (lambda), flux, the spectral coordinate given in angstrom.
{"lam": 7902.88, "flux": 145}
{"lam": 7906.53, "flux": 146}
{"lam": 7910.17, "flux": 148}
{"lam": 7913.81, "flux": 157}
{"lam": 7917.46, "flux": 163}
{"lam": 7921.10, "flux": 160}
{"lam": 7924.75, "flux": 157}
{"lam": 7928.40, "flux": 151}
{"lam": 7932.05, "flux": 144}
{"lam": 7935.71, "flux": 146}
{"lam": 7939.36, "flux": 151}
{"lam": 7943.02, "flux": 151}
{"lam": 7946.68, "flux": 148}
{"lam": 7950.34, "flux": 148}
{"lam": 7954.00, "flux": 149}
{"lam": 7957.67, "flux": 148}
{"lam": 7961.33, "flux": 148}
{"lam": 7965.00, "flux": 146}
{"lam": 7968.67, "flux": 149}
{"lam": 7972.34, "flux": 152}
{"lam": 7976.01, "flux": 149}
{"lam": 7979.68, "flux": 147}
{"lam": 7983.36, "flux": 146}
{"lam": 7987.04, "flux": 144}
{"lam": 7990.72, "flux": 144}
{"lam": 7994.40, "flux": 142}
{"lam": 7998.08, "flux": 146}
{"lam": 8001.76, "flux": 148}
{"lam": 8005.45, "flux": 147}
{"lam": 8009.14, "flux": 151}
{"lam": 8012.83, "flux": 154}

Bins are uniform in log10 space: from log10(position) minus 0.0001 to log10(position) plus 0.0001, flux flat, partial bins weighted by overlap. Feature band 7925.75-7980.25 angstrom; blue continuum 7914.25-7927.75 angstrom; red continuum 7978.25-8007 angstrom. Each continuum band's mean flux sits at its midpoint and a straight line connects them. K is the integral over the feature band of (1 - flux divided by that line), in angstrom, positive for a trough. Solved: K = 1.5 angstrom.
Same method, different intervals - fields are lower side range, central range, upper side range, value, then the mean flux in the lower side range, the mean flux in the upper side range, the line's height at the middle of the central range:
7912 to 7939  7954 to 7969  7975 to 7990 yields 0.1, 154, 146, 149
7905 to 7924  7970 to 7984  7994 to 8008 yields 0.0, 155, 146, 149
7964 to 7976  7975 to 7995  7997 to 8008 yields 0.4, 149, 147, 148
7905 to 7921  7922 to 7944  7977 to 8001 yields 0.2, 154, 145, 152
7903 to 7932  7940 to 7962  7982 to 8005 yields 0.1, 153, 145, 150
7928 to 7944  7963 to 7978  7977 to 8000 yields -0.3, 148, 145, 146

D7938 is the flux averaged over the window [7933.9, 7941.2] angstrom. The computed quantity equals 149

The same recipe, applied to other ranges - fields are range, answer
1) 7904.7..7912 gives 147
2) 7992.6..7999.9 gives 144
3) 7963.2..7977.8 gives 149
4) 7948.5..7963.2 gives 148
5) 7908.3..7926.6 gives 157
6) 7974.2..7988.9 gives 146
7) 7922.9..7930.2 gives 154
